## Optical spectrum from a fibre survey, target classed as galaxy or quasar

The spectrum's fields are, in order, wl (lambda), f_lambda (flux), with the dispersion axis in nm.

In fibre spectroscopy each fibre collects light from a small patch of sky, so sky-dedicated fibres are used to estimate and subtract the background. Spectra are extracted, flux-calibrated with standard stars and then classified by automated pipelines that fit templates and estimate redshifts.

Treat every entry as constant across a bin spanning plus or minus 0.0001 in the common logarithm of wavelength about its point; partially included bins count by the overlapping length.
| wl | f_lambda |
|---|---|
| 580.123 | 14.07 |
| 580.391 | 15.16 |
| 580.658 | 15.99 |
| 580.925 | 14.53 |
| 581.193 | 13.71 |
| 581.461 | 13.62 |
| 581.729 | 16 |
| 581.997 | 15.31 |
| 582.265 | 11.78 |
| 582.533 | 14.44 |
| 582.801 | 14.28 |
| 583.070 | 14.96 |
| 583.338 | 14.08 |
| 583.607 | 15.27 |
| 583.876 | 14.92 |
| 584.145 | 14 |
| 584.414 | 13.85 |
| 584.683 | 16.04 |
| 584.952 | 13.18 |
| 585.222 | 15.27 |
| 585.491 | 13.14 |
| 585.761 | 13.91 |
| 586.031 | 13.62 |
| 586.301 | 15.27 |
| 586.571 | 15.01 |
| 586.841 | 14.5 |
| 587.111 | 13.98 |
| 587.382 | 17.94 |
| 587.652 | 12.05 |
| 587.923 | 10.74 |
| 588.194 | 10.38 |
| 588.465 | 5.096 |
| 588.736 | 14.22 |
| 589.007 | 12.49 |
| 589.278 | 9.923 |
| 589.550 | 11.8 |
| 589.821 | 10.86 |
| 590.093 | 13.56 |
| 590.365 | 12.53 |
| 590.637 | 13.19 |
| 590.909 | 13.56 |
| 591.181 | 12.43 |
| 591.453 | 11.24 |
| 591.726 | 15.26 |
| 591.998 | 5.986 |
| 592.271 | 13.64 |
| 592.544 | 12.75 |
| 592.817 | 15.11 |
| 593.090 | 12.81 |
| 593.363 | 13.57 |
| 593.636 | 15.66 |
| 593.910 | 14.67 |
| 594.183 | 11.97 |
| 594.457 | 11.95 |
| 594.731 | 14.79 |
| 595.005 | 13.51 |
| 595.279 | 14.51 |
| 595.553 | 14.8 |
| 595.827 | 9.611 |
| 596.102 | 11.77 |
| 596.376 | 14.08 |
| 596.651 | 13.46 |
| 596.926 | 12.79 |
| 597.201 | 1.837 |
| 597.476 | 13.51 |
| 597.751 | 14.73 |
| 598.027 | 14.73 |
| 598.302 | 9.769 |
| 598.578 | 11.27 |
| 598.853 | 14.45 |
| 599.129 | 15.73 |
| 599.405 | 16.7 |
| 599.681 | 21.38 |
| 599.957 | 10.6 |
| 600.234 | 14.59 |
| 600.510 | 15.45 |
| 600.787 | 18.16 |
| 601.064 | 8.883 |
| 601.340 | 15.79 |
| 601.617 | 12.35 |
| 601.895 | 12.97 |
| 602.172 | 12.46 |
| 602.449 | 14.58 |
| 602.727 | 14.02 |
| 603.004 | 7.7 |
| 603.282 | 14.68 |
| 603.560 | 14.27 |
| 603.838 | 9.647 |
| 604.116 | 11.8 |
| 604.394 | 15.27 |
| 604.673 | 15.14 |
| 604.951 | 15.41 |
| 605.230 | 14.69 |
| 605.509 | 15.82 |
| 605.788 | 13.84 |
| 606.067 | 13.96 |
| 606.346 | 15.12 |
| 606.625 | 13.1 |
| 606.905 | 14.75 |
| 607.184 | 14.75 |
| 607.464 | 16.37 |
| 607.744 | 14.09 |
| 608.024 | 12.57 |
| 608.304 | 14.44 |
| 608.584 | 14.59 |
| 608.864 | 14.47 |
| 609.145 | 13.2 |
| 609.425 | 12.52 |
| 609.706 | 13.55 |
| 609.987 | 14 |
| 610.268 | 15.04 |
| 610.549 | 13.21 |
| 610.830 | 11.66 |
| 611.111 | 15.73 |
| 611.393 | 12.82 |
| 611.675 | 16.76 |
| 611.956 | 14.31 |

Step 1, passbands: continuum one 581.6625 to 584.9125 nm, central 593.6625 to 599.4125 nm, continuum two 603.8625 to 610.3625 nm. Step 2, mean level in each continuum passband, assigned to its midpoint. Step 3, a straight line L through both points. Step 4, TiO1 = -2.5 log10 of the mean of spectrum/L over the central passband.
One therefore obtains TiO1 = 0.12 mag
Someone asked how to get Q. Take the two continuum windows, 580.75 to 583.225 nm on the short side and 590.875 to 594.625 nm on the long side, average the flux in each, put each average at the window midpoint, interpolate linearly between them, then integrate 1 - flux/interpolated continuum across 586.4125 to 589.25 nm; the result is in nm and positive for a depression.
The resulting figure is 0.21 nm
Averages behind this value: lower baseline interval 14.3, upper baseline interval 12.9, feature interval 12.6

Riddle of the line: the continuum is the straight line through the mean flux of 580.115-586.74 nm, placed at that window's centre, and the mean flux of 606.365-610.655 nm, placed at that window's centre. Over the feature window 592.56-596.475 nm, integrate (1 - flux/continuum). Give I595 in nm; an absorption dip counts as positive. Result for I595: 0.23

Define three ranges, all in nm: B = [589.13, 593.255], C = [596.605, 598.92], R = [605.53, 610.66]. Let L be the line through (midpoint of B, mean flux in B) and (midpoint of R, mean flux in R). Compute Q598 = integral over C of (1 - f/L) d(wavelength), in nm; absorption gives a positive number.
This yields 0.24 nm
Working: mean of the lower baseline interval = 12.3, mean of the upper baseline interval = 14.1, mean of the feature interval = 11.7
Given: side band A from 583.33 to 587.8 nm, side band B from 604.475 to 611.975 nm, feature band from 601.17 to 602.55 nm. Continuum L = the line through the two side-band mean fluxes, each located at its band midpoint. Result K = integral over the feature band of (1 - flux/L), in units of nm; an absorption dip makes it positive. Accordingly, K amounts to 0.08 nm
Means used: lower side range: 14.5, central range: 13.5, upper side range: 14.3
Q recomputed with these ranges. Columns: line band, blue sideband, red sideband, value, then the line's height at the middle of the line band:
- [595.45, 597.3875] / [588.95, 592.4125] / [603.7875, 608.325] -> 0.25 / 12.9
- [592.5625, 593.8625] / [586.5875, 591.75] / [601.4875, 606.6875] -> -0.15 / 12.7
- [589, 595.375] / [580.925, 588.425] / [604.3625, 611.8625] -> 0.58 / 14.1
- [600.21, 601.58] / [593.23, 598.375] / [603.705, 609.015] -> -0.10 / 13.5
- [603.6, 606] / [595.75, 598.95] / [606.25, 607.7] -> 0.02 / 14.1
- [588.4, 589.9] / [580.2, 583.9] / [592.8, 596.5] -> 0.32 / 13.9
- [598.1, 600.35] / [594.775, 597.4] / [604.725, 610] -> -0.30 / 12.6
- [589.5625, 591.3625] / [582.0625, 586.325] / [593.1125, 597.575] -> 0.10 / 13.3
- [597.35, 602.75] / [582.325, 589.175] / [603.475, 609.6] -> -0.06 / 13.9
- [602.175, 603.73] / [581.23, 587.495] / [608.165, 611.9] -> 0.13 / 14.1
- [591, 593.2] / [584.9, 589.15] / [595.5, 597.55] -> -0.05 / 12.2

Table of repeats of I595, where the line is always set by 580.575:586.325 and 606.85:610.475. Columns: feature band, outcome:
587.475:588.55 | 0.318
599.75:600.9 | -0.065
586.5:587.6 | -0.060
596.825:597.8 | 0.272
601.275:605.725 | 0.216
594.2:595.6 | 0.058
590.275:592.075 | 0.264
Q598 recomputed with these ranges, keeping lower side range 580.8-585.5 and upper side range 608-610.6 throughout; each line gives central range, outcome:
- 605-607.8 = -0.160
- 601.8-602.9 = 0.050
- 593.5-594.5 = 0.031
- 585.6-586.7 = -0.007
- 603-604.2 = 0.163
